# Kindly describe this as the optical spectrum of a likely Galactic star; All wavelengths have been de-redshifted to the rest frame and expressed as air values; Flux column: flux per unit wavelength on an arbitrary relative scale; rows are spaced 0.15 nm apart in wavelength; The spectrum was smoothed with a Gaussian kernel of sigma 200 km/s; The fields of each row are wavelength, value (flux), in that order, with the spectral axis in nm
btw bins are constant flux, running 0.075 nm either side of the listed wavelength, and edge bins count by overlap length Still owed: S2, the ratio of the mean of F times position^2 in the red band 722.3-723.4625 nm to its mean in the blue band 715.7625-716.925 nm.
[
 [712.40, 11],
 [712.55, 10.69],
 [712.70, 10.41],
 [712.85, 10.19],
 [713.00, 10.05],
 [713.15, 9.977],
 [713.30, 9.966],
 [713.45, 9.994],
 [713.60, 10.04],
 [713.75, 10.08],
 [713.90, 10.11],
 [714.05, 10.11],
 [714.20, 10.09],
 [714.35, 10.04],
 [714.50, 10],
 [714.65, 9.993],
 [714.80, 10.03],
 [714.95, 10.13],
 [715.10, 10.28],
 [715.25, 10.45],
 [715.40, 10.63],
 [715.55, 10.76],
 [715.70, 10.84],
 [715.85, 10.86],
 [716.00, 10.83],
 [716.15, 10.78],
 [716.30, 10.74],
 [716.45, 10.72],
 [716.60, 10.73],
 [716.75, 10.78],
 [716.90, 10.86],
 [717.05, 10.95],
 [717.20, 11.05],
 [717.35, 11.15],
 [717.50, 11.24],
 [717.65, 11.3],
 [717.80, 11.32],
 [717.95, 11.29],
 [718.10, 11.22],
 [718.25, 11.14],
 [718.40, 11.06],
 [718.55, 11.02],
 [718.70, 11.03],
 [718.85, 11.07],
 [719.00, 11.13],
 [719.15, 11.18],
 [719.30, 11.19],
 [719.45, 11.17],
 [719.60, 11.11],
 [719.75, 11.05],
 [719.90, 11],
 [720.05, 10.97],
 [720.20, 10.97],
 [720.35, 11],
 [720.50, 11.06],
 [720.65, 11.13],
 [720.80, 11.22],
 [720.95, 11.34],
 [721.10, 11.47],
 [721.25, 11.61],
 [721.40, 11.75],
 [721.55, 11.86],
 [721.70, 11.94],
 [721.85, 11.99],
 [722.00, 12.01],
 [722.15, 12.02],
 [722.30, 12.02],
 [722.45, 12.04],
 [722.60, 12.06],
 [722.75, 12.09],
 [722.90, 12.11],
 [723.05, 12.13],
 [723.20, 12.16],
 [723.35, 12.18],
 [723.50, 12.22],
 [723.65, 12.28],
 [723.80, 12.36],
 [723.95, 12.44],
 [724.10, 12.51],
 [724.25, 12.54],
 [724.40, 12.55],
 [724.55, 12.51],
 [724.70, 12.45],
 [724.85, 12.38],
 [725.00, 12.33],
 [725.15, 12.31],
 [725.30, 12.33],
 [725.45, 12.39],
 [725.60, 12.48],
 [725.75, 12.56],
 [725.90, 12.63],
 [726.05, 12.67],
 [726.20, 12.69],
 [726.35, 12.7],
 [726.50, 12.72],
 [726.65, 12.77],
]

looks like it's 1.14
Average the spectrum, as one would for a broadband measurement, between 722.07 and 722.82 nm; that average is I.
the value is 12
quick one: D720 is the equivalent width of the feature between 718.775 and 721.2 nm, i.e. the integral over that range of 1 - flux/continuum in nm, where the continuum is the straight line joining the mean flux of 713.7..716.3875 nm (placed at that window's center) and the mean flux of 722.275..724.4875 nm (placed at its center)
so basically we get 0.07 nm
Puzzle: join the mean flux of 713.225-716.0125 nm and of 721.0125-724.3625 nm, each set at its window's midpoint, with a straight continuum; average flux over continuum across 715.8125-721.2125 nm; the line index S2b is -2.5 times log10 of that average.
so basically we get 0.007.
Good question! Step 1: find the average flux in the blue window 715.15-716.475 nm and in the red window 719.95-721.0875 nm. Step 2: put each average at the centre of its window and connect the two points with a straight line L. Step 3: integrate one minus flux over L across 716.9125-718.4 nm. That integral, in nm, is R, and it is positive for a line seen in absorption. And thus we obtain -0.04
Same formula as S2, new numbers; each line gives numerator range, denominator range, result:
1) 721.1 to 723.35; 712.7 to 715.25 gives 1.21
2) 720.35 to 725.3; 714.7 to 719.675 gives 1.12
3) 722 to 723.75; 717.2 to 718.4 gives 1.10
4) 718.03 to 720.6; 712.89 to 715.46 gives 1.11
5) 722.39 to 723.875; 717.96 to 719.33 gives 1.11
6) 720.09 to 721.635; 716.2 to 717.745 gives 1.05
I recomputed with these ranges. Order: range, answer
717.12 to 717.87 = 11.2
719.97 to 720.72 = 11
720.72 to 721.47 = 11.5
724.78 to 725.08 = 12.4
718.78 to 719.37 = 11.1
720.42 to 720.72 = 11.1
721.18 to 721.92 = 11.8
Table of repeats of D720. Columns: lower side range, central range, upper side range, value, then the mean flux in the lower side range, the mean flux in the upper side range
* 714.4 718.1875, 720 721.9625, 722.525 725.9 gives 0.05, 10.8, 12.3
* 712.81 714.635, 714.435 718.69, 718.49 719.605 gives -0.07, 10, 11.1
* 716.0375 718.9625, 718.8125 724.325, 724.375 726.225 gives 0.04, 11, 12.5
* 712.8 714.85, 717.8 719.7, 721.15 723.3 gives 0.01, 10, 12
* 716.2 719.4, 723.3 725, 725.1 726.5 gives -0.02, 11.1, 12.5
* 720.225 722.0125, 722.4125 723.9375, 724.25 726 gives -0.02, 11.5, 12.5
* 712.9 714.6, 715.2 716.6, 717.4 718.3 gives -0.01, 10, 11.3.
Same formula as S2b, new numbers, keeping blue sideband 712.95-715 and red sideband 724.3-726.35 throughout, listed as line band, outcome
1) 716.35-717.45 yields -0.02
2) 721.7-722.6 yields -0.02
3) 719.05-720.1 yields 0.01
